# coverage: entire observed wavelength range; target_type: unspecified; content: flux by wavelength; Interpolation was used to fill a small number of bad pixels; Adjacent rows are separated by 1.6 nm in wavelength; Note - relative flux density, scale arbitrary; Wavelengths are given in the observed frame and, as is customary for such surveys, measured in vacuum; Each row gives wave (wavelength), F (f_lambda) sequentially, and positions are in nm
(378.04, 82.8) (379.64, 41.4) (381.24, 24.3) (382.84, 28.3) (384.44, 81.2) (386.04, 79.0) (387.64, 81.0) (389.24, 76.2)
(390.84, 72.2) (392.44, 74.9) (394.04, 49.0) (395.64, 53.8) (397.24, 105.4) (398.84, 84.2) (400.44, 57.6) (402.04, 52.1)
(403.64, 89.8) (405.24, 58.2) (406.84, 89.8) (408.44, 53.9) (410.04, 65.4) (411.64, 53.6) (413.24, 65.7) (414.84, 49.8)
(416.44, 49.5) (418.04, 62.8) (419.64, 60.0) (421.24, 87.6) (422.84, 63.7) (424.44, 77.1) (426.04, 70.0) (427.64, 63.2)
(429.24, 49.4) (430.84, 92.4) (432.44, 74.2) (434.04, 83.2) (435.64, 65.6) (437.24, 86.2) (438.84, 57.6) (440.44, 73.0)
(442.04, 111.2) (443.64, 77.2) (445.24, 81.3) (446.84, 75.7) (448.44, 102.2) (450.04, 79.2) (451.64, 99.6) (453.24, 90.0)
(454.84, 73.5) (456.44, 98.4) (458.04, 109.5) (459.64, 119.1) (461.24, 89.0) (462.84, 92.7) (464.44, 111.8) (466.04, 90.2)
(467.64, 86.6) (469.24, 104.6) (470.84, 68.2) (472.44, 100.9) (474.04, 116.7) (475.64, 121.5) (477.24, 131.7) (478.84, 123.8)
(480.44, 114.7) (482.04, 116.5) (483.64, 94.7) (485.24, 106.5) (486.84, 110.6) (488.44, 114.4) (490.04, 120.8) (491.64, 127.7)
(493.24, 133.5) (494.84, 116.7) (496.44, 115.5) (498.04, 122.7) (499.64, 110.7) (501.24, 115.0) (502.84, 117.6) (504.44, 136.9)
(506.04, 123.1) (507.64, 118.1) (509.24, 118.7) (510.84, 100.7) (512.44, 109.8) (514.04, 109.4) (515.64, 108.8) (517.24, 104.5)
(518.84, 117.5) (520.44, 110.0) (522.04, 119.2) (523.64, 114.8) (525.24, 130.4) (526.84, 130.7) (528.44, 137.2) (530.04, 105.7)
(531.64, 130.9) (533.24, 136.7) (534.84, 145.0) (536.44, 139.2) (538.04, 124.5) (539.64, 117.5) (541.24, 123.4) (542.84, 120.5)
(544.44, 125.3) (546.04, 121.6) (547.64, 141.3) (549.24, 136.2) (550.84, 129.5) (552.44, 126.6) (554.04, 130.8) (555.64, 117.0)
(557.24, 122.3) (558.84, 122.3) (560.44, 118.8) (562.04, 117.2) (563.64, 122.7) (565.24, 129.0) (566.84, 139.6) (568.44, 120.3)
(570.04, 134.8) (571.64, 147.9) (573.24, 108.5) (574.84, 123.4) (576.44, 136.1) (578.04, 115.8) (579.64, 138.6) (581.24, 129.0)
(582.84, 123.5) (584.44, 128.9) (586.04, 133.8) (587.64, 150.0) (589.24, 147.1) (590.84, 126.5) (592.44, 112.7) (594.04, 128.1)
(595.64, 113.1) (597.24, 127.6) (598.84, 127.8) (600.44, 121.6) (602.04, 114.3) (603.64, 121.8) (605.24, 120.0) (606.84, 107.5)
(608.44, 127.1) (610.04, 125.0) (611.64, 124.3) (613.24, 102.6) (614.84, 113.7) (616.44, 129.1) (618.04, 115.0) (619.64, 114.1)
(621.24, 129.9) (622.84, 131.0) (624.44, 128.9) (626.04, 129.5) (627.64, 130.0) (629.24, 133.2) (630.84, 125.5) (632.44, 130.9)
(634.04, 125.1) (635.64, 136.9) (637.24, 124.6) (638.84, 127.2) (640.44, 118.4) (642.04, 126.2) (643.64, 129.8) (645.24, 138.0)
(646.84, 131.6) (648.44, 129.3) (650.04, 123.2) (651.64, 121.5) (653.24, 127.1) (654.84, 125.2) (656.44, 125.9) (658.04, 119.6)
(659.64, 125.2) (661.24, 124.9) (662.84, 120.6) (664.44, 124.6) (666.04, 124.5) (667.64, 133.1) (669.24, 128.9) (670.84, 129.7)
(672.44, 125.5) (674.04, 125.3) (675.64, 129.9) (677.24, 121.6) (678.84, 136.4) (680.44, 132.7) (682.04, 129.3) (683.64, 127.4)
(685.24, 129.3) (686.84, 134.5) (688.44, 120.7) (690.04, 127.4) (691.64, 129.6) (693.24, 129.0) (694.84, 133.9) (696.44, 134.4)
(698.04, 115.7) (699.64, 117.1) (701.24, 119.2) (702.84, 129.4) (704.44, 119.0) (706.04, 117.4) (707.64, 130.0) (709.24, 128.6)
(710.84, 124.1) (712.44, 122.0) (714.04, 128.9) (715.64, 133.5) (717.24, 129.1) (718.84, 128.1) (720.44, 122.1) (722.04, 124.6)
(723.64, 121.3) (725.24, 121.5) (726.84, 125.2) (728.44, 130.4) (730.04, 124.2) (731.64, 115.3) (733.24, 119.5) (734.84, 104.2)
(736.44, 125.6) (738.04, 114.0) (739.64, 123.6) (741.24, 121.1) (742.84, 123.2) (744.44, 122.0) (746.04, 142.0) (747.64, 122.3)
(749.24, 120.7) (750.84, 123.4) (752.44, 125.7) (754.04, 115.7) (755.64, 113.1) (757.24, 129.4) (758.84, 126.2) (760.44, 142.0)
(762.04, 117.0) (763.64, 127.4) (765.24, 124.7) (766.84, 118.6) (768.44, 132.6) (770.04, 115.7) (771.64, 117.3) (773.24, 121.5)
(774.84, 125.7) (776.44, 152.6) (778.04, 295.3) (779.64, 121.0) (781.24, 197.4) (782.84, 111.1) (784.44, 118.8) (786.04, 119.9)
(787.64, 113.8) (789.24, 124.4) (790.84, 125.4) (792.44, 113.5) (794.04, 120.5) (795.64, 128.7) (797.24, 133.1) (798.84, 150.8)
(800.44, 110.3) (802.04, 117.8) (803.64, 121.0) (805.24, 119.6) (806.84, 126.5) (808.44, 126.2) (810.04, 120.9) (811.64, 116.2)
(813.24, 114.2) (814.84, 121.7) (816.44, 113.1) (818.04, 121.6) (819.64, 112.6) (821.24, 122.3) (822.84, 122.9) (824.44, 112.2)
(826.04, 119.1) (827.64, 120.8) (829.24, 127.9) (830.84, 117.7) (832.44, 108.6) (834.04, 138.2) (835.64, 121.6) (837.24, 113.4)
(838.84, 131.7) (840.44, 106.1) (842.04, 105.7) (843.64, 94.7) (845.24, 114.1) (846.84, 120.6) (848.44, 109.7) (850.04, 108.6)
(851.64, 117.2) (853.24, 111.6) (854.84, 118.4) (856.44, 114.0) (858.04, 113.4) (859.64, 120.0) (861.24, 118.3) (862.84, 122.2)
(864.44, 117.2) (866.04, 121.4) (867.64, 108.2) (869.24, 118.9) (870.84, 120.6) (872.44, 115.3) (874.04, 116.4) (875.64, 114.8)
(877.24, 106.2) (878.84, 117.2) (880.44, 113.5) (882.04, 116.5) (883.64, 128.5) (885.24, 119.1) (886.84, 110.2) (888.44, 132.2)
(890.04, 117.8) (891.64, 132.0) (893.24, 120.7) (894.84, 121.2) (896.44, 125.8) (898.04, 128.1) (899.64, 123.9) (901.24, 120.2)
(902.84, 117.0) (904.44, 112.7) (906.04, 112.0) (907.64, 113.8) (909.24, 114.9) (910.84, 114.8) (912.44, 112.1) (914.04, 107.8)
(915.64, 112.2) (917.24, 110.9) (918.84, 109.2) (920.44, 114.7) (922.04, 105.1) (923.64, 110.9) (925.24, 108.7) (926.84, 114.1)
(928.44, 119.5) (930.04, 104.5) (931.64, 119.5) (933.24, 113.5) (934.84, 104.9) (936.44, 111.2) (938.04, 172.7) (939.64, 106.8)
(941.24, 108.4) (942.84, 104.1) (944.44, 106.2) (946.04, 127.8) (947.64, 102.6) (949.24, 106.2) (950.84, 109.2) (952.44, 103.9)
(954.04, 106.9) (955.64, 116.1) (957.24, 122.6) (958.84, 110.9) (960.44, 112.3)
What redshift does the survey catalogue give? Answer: 0.186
